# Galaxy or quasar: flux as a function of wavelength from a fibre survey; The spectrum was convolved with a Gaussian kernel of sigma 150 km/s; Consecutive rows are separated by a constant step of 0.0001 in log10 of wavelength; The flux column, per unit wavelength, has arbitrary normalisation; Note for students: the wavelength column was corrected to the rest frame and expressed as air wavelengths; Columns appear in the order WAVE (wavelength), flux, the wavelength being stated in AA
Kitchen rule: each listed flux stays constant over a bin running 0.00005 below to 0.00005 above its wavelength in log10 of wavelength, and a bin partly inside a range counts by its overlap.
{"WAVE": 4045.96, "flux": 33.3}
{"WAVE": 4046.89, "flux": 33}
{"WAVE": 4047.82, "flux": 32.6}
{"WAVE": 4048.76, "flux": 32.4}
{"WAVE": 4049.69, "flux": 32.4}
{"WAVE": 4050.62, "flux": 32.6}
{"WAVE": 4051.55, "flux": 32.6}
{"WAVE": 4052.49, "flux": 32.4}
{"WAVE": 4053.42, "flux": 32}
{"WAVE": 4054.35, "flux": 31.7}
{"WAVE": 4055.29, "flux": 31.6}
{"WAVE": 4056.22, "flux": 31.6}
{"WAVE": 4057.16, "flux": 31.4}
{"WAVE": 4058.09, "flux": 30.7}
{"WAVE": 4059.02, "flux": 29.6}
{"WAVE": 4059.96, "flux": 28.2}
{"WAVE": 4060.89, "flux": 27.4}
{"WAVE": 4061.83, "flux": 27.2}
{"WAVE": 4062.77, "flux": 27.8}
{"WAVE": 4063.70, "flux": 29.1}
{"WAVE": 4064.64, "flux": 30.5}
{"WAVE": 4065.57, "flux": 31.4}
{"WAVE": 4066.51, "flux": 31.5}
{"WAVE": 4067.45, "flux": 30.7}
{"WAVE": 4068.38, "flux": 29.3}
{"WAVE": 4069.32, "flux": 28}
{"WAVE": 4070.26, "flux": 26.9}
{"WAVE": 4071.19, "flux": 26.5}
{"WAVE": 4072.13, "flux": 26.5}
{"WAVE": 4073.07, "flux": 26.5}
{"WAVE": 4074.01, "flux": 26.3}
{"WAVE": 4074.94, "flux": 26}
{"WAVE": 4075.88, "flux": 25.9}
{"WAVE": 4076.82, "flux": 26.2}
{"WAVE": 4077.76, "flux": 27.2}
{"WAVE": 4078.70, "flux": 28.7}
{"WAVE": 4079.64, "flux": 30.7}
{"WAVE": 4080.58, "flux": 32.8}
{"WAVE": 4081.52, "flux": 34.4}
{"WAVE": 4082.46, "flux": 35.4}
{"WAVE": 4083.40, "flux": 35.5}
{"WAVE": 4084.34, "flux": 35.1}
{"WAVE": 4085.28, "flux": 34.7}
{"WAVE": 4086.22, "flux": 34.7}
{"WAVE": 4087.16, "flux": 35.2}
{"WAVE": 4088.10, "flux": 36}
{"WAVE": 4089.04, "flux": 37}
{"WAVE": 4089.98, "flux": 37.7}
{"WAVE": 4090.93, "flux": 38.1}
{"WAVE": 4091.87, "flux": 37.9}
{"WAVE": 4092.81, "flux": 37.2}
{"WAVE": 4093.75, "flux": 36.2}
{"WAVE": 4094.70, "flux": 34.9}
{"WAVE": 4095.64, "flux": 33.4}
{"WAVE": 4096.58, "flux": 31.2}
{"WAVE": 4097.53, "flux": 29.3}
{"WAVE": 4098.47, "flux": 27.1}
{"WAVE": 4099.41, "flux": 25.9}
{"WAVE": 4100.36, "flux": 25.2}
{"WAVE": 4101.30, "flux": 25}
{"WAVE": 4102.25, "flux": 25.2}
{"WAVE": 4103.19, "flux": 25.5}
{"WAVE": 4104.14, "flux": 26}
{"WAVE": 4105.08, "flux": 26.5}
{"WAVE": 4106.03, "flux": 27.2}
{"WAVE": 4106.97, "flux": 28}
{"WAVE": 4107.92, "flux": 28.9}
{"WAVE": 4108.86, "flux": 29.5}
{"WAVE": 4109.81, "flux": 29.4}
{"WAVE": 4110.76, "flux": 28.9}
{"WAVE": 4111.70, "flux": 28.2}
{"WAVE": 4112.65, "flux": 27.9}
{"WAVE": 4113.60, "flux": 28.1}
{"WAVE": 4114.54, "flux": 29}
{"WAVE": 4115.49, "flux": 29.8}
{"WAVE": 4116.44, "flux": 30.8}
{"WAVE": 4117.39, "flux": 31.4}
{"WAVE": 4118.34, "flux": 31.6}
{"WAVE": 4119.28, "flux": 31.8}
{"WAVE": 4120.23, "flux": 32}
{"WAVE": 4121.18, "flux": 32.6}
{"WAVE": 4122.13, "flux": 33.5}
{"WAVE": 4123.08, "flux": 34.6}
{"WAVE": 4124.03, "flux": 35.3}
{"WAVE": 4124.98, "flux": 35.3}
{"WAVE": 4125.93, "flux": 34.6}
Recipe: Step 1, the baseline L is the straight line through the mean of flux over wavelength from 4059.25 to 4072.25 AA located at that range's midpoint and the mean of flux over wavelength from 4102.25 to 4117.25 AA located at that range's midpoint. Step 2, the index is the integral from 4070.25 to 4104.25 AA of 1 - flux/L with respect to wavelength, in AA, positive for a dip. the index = -3.1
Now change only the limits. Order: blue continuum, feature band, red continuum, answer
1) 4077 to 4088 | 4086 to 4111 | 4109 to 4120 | 0.4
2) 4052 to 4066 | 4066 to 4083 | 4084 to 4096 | 2.2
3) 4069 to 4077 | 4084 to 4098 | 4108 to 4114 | -3.9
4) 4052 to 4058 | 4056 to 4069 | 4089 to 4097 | 1.1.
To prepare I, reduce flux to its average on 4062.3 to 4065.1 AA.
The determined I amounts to 29.1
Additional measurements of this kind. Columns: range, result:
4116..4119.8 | 31.4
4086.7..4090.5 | 36.5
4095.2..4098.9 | 30.3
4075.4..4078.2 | 26.4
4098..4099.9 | 26.5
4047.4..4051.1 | 32.5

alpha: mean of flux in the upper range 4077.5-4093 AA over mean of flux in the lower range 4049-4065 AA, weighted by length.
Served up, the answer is 1.13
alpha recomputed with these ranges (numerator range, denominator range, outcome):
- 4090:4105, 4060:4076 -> 1.09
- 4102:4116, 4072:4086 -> 0.92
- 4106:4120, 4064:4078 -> 1.05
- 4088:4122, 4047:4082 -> 1.03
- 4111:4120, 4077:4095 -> 0.87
